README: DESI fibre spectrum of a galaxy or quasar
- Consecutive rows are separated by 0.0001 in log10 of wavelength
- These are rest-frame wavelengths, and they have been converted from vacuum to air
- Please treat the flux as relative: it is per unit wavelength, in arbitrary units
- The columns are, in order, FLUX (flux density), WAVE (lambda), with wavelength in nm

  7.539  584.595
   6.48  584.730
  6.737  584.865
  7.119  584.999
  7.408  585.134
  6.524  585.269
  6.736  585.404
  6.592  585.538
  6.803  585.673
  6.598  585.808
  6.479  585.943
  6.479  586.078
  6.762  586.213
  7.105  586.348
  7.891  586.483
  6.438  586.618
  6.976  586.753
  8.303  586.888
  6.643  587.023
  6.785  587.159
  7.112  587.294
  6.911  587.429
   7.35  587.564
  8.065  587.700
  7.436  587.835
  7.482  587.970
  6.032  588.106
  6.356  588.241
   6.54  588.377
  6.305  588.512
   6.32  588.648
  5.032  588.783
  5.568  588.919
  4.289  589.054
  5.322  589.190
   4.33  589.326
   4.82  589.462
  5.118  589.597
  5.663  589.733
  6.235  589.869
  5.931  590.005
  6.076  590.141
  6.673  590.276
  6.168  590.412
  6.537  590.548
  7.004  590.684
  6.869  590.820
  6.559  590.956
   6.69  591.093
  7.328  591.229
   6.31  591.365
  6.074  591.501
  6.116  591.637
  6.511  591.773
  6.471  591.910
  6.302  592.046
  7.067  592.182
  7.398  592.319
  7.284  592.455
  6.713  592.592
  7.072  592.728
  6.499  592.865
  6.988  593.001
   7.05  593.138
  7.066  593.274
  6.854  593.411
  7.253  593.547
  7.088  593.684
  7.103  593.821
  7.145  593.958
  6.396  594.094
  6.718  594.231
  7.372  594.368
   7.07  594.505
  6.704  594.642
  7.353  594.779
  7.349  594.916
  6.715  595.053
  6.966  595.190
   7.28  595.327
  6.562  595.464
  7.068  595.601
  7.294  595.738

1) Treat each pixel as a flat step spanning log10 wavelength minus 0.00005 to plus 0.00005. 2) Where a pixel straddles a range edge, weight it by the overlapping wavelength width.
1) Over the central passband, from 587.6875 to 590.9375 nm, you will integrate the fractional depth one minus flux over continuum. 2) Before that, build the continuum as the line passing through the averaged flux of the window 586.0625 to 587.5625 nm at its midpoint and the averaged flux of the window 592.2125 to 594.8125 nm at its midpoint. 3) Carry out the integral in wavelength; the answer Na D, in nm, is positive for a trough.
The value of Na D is 0.45 nm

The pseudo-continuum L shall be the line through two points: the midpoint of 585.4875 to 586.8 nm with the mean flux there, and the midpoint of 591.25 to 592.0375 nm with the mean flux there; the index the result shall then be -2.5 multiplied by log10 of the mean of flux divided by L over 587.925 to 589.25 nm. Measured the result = 0.124 mag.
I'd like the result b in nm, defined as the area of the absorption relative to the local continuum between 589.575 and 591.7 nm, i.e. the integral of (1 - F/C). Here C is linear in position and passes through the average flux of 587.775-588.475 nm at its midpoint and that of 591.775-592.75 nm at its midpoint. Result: 0.14 nm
